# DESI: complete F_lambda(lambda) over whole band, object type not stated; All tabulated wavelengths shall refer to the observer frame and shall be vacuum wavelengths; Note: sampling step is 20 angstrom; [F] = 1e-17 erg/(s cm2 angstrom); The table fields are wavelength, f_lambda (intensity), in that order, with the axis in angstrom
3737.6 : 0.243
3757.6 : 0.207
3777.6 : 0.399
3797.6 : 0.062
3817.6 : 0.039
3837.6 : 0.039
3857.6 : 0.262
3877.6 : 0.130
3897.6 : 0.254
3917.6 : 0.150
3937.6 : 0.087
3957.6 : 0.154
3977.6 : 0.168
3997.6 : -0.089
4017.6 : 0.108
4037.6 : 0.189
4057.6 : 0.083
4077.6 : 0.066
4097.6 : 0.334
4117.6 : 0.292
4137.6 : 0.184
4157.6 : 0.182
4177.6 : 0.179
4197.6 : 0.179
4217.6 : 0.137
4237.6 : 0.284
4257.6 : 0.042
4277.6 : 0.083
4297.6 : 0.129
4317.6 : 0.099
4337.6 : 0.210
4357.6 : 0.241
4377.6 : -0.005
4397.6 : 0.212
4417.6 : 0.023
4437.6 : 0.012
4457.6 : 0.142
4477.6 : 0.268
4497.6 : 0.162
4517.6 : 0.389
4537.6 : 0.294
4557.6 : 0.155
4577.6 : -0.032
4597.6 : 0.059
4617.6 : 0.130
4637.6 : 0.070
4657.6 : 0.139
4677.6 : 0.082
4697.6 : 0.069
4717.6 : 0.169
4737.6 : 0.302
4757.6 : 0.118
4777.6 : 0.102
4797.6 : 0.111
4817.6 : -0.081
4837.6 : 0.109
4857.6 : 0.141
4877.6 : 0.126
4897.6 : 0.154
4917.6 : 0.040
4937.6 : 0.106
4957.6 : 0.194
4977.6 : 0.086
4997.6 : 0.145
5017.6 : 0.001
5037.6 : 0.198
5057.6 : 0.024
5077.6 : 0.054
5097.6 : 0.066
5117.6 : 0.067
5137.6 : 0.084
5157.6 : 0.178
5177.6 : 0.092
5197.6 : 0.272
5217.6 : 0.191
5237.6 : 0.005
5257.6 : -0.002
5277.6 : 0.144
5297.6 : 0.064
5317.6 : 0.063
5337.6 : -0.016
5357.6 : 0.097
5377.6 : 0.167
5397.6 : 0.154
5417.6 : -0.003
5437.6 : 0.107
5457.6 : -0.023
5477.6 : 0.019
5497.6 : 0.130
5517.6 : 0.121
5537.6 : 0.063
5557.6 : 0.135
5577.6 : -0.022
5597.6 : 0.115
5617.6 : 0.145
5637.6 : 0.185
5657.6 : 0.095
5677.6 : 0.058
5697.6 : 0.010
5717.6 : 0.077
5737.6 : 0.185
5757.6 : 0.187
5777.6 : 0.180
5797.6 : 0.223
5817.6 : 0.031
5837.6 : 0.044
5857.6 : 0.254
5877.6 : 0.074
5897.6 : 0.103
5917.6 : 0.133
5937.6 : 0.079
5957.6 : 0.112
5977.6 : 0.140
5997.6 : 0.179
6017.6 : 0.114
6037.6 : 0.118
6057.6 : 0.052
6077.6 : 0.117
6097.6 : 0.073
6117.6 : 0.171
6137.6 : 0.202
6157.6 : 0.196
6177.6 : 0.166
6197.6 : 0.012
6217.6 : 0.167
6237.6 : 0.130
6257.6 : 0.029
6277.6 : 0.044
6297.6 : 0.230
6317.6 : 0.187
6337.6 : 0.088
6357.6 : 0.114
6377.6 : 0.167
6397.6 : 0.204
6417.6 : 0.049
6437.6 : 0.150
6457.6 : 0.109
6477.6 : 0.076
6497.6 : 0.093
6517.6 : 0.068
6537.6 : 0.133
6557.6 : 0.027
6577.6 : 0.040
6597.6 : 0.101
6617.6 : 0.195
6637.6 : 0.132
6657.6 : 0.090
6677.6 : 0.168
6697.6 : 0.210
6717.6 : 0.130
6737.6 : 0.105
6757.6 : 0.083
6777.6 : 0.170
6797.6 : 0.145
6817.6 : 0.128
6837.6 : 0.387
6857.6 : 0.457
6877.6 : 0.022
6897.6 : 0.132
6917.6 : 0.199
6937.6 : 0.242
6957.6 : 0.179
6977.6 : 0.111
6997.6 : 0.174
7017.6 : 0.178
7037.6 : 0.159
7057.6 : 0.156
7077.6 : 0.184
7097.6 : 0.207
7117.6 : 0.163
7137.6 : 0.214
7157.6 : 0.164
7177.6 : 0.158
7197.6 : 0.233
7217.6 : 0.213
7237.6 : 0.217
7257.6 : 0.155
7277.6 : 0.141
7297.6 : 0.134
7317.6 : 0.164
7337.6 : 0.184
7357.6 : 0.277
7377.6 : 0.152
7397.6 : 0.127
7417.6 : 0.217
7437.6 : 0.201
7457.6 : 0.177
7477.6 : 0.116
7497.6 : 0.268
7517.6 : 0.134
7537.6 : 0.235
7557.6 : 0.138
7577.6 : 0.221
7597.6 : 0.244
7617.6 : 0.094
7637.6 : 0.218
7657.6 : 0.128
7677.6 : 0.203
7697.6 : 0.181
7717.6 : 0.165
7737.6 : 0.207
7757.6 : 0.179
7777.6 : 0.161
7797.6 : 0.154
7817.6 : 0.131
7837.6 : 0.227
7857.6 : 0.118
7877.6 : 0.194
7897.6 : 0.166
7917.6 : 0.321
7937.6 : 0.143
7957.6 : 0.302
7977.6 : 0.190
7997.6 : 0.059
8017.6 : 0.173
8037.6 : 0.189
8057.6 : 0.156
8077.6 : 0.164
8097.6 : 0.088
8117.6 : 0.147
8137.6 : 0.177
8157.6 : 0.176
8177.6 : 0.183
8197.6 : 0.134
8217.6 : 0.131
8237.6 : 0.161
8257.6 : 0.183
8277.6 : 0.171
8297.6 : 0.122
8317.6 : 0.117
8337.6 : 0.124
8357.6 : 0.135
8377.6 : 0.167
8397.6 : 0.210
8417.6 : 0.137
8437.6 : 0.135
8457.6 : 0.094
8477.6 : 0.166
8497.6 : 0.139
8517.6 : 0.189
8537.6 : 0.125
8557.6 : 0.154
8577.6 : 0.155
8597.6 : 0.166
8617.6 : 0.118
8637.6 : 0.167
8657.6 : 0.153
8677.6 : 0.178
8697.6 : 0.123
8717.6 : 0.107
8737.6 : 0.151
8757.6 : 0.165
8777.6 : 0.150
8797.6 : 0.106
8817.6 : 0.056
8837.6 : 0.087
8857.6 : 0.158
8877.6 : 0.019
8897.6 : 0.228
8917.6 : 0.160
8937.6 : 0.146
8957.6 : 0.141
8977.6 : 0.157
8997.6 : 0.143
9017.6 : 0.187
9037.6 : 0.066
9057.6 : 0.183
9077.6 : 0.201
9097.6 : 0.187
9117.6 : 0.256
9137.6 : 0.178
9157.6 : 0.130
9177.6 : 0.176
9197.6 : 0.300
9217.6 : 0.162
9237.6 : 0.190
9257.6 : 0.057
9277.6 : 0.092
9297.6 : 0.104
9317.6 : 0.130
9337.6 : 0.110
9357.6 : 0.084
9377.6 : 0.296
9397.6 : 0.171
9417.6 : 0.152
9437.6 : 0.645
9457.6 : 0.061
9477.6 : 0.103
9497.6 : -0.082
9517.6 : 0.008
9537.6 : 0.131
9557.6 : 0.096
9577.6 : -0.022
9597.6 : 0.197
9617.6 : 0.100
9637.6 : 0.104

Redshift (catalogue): 0.837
